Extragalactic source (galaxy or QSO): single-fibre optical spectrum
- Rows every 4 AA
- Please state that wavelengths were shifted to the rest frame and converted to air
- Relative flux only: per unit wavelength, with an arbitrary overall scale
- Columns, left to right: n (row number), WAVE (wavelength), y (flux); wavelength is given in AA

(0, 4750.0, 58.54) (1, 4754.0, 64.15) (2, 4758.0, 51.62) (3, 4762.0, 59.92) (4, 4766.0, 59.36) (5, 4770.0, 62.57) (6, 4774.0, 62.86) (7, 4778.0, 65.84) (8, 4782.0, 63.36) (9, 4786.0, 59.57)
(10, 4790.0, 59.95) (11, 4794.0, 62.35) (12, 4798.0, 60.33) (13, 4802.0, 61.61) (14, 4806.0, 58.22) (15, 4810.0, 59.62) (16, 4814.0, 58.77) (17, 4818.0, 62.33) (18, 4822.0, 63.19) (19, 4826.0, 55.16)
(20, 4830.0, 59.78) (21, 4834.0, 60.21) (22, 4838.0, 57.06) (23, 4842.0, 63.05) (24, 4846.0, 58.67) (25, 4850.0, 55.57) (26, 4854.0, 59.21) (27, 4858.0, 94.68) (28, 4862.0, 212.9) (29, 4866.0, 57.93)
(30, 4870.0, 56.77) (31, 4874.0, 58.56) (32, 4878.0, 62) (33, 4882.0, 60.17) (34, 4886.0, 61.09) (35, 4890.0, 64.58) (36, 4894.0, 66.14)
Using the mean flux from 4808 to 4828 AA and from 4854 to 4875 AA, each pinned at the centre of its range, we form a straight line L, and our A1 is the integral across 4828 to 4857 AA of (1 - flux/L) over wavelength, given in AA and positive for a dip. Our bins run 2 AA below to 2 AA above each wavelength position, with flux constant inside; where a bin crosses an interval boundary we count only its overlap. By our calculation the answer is 6.5 AA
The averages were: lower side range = 59.8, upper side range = 94.4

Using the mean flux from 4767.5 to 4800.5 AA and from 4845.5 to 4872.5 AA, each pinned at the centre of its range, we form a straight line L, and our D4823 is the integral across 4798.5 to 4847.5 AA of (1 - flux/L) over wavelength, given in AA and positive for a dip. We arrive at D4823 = 9.5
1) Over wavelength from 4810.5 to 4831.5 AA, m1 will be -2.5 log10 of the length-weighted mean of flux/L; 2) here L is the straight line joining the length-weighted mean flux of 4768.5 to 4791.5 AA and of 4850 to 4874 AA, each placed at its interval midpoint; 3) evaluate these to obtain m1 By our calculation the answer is 0.26 mag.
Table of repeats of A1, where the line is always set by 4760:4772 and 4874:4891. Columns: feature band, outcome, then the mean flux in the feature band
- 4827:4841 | 0.5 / 59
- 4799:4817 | 0.3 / 59.8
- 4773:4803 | -0.6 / 62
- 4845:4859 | -1.0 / 65.7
